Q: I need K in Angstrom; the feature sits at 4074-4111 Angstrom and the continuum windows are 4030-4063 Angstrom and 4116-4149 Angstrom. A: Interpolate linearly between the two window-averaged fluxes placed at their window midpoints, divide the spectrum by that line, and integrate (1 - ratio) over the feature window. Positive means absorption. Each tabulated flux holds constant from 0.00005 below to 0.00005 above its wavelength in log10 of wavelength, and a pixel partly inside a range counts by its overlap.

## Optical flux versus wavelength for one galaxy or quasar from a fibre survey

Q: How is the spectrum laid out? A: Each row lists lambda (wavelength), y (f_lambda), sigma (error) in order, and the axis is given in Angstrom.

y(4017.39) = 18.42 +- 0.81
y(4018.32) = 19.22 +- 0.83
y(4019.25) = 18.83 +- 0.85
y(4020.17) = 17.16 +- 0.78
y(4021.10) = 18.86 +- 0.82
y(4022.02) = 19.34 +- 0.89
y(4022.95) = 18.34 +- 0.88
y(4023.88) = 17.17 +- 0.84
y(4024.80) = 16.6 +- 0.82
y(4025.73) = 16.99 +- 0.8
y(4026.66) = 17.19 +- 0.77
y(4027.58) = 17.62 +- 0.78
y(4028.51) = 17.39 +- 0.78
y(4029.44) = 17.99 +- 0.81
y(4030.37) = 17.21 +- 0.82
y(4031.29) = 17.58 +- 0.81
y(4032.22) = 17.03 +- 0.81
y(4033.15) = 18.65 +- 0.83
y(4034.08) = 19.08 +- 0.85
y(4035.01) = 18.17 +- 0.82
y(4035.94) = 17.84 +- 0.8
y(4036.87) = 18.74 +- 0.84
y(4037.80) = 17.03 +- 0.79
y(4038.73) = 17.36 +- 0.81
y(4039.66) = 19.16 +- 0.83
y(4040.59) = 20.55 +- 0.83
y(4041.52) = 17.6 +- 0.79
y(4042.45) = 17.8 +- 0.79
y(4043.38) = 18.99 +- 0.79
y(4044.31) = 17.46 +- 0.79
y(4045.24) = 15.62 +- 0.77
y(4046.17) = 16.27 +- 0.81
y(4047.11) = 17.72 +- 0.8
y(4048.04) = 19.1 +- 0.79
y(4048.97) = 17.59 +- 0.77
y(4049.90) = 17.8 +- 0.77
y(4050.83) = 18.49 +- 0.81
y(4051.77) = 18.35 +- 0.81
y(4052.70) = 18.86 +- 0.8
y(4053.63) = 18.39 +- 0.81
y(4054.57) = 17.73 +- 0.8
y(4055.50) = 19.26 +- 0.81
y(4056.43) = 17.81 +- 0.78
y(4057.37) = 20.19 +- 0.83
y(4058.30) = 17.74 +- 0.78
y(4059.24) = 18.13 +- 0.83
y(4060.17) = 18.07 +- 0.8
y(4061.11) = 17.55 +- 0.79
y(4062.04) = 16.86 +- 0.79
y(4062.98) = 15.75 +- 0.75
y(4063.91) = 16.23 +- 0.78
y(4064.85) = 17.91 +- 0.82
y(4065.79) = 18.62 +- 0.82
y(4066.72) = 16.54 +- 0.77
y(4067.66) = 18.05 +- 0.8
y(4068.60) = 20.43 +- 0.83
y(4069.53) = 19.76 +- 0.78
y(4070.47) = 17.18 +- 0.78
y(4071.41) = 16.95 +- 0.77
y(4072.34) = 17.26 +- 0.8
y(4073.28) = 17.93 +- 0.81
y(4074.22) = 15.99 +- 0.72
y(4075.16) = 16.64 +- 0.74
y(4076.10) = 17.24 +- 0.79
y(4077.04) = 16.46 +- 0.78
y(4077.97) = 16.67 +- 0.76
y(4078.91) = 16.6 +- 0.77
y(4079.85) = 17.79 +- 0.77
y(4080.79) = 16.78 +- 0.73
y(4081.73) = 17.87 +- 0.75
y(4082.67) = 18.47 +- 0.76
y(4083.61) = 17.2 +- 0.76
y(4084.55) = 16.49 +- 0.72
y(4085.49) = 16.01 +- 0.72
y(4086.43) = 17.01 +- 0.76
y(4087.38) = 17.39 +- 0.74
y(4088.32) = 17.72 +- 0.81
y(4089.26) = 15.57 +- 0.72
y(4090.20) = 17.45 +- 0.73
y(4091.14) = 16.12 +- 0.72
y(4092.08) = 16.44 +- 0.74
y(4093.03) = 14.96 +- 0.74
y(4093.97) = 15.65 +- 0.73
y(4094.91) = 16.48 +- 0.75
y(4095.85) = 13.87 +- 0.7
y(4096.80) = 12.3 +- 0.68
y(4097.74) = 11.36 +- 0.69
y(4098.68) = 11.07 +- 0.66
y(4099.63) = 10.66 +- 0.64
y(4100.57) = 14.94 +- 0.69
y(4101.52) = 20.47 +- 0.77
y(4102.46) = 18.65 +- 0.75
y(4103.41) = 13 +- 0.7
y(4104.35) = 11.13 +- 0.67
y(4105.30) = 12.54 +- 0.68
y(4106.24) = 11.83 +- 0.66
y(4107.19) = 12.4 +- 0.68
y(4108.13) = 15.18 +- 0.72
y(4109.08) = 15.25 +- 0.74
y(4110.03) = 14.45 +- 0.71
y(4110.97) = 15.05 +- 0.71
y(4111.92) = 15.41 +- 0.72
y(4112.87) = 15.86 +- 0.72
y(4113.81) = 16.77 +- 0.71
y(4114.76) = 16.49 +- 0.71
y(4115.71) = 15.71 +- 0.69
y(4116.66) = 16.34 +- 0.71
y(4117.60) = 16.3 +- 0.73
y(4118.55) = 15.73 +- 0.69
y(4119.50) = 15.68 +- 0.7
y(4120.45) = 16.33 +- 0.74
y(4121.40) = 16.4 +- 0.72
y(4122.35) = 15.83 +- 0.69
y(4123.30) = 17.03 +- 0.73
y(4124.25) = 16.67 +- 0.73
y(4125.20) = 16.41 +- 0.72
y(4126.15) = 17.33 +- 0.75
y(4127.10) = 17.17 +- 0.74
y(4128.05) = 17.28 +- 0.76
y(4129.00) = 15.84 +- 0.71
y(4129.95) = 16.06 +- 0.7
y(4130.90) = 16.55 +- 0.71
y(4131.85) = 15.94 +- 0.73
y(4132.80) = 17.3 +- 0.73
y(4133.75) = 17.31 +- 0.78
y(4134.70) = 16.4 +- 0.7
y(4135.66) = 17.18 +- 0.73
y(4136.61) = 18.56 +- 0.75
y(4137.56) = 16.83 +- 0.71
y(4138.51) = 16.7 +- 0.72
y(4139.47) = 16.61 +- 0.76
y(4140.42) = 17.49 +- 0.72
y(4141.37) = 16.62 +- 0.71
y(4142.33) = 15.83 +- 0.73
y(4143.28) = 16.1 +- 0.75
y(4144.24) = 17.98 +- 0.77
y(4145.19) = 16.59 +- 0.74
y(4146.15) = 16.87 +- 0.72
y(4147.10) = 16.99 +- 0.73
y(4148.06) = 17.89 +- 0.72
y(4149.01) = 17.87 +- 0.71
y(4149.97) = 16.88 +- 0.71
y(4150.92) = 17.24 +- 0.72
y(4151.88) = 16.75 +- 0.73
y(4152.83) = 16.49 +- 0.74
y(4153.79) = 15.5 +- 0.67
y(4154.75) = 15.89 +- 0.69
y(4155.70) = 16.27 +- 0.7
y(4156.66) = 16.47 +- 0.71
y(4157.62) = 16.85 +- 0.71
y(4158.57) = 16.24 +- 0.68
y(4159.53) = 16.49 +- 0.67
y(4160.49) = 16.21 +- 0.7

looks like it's 4.0 Angstrom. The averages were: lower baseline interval 18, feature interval 15.5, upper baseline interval 16.7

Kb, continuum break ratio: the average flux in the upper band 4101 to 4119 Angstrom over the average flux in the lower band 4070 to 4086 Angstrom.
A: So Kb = 0.9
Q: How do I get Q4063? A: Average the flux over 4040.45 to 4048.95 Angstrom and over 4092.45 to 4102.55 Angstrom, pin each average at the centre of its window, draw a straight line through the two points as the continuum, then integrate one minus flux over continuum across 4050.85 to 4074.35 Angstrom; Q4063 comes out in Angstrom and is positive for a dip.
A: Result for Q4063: -1.82 Angstrom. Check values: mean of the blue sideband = 17.8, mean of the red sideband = 14.4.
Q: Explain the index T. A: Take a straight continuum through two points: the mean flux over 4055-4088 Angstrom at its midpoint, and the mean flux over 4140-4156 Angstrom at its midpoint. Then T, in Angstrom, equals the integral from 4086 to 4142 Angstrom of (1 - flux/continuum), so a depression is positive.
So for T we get 4.4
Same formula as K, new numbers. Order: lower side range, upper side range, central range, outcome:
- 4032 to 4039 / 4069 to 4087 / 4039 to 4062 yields -0.54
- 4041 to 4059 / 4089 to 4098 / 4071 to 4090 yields -1.23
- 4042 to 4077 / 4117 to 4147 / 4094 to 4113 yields 3.34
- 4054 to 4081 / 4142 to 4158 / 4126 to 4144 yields 0.10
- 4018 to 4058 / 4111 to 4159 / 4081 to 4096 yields 0.60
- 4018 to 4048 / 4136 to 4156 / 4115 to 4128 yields 0.52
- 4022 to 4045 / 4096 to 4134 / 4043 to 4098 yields -1.45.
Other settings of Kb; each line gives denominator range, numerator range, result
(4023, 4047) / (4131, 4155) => 0.95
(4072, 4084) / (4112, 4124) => 0.94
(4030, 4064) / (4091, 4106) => 0.79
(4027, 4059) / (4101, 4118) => 0.84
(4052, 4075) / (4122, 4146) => 0.94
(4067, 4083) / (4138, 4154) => 0.96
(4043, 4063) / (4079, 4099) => 0.89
